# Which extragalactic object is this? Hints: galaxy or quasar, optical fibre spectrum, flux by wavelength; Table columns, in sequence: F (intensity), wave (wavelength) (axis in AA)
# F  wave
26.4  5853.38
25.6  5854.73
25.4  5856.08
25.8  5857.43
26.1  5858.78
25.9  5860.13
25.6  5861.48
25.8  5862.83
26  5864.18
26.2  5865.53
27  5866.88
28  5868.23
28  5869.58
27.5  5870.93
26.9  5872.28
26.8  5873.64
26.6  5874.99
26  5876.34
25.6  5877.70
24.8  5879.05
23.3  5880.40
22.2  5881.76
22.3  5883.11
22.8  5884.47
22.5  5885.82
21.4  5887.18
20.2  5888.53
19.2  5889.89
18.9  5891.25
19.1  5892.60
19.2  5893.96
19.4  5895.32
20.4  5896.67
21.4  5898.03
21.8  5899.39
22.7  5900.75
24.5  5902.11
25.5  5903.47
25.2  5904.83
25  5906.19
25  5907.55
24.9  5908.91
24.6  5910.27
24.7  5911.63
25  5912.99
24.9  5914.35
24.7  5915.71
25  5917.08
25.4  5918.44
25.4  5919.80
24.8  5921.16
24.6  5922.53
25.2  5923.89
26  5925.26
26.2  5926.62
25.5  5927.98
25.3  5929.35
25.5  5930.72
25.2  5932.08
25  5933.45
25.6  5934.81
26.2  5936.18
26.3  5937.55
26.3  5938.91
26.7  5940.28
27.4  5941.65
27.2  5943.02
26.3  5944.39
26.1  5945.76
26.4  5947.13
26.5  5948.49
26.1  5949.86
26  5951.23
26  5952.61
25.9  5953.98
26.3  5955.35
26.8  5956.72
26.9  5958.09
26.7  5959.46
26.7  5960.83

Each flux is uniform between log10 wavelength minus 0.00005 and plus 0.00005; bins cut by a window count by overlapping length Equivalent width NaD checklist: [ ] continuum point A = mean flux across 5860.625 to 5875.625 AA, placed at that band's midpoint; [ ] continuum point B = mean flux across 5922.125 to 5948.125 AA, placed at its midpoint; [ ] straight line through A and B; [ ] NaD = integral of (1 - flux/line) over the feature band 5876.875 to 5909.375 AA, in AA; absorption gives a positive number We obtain 5.0 AA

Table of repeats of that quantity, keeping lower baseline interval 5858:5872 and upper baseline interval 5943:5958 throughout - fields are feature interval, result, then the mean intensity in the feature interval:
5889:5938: 4.61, 24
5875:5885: 0.95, 24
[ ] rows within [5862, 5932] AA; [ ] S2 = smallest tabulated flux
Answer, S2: 18.9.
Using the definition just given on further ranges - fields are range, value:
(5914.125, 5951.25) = 24.6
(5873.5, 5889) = 20.2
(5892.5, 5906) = 19.1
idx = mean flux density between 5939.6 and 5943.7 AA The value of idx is 27.1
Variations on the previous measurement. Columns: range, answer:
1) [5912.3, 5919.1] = 25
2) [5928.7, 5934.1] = 25.2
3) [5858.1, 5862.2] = 25.8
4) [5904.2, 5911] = 24.9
